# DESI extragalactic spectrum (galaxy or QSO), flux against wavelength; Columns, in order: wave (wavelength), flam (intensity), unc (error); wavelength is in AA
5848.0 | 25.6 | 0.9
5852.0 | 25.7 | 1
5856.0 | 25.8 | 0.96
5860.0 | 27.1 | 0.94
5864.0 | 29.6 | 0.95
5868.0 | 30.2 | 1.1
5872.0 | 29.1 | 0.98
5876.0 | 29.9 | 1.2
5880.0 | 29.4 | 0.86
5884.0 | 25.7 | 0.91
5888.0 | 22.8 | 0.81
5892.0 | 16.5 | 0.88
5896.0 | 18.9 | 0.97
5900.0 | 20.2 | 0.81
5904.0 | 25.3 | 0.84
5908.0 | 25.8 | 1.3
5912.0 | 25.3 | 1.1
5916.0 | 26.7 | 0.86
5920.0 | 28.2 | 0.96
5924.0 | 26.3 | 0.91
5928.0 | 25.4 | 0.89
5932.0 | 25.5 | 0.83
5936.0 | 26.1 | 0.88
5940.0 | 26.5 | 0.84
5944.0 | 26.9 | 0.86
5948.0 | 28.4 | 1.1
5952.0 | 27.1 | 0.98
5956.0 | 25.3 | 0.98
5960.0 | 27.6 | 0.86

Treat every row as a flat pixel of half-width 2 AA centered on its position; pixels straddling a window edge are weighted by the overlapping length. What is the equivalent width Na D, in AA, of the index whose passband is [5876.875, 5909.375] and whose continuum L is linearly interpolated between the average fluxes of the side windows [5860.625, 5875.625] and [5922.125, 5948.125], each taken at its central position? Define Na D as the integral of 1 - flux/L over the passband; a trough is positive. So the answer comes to 5.8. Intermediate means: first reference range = 29.4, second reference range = 26.3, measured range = 23.3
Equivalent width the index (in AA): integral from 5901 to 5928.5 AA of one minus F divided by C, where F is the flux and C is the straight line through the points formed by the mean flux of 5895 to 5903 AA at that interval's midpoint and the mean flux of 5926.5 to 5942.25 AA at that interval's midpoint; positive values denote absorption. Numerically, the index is -3.8 AA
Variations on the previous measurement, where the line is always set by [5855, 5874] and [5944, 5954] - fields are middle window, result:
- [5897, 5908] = 2.01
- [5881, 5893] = 2.34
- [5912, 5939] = 1.50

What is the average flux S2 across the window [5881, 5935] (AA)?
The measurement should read 24.2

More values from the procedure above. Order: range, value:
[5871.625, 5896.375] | 24.7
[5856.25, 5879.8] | 28.9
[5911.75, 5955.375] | 26.6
